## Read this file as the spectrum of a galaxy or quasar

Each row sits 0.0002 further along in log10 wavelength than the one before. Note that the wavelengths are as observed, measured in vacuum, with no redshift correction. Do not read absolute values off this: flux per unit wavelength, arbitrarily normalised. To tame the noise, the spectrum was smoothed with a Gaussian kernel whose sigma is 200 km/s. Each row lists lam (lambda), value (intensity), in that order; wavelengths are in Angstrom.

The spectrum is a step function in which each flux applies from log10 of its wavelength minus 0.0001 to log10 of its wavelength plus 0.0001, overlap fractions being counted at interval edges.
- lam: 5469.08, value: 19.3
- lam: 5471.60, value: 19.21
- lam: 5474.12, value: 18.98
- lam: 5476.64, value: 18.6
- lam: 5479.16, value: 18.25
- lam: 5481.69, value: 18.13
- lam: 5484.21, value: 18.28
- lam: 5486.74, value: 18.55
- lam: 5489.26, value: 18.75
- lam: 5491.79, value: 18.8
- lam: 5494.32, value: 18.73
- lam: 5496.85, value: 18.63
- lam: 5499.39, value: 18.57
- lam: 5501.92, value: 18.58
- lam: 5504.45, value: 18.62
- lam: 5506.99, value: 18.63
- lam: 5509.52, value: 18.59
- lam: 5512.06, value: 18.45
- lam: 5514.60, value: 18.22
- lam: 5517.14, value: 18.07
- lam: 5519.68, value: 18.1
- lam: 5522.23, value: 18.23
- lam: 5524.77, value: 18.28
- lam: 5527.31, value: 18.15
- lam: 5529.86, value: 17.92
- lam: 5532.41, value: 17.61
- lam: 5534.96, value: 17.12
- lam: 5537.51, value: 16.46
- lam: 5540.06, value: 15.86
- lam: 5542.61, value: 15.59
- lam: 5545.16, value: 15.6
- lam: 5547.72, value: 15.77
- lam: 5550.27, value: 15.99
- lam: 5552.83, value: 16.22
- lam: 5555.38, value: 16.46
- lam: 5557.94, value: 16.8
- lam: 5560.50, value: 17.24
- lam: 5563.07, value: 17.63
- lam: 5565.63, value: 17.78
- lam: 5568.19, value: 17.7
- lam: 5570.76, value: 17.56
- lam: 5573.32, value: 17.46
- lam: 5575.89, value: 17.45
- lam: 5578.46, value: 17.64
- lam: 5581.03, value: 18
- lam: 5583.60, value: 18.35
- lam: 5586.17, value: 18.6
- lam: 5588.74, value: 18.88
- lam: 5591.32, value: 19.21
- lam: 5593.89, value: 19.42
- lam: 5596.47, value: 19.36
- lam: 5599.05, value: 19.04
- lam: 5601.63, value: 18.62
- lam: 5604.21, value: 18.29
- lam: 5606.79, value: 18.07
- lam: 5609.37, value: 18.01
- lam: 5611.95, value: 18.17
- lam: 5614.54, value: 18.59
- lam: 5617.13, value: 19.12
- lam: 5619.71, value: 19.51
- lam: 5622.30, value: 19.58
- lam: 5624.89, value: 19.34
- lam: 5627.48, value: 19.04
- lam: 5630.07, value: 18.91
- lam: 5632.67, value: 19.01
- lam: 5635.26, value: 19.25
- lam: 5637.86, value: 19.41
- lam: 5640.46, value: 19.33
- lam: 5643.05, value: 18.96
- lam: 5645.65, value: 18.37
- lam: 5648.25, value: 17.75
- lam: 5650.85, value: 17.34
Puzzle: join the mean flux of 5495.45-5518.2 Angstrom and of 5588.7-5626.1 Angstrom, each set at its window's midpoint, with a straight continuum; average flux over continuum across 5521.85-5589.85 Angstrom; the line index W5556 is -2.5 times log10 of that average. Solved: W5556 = 0.09 mag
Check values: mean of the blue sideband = 18.5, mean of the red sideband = 18.9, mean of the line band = 17.3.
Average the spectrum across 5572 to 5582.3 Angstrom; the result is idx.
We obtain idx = 17.6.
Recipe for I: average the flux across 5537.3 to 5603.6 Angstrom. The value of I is 17.5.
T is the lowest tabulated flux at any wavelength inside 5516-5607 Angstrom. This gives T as 15.59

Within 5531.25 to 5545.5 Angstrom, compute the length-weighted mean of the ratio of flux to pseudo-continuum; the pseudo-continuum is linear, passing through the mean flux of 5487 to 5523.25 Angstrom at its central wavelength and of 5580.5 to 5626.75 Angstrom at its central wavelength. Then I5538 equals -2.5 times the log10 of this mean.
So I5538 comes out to 0.136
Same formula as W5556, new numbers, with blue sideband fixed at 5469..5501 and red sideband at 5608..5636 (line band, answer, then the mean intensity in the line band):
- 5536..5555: 0.18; 16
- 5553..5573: 0.09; 17.3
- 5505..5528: 0.02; 18.3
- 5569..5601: 0.03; 18.4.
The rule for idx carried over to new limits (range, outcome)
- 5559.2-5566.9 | 17.5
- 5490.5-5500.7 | 18.7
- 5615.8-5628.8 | 19.3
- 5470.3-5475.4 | 19.1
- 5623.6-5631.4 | 19.1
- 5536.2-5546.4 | 15.9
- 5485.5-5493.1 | 18.7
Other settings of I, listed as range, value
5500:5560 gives 17.4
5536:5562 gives 16.2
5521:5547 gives 17.1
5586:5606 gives 18.9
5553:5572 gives 17.2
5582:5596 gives 18.9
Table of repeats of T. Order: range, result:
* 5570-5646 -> 17.45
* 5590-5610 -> 18.01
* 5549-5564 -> 15.99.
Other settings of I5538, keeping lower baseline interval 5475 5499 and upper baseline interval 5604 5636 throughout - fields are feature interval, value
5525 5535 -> 0.048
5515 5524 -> 0.027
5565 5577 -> 0.069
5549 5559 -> 0.145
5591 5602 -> -0.021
